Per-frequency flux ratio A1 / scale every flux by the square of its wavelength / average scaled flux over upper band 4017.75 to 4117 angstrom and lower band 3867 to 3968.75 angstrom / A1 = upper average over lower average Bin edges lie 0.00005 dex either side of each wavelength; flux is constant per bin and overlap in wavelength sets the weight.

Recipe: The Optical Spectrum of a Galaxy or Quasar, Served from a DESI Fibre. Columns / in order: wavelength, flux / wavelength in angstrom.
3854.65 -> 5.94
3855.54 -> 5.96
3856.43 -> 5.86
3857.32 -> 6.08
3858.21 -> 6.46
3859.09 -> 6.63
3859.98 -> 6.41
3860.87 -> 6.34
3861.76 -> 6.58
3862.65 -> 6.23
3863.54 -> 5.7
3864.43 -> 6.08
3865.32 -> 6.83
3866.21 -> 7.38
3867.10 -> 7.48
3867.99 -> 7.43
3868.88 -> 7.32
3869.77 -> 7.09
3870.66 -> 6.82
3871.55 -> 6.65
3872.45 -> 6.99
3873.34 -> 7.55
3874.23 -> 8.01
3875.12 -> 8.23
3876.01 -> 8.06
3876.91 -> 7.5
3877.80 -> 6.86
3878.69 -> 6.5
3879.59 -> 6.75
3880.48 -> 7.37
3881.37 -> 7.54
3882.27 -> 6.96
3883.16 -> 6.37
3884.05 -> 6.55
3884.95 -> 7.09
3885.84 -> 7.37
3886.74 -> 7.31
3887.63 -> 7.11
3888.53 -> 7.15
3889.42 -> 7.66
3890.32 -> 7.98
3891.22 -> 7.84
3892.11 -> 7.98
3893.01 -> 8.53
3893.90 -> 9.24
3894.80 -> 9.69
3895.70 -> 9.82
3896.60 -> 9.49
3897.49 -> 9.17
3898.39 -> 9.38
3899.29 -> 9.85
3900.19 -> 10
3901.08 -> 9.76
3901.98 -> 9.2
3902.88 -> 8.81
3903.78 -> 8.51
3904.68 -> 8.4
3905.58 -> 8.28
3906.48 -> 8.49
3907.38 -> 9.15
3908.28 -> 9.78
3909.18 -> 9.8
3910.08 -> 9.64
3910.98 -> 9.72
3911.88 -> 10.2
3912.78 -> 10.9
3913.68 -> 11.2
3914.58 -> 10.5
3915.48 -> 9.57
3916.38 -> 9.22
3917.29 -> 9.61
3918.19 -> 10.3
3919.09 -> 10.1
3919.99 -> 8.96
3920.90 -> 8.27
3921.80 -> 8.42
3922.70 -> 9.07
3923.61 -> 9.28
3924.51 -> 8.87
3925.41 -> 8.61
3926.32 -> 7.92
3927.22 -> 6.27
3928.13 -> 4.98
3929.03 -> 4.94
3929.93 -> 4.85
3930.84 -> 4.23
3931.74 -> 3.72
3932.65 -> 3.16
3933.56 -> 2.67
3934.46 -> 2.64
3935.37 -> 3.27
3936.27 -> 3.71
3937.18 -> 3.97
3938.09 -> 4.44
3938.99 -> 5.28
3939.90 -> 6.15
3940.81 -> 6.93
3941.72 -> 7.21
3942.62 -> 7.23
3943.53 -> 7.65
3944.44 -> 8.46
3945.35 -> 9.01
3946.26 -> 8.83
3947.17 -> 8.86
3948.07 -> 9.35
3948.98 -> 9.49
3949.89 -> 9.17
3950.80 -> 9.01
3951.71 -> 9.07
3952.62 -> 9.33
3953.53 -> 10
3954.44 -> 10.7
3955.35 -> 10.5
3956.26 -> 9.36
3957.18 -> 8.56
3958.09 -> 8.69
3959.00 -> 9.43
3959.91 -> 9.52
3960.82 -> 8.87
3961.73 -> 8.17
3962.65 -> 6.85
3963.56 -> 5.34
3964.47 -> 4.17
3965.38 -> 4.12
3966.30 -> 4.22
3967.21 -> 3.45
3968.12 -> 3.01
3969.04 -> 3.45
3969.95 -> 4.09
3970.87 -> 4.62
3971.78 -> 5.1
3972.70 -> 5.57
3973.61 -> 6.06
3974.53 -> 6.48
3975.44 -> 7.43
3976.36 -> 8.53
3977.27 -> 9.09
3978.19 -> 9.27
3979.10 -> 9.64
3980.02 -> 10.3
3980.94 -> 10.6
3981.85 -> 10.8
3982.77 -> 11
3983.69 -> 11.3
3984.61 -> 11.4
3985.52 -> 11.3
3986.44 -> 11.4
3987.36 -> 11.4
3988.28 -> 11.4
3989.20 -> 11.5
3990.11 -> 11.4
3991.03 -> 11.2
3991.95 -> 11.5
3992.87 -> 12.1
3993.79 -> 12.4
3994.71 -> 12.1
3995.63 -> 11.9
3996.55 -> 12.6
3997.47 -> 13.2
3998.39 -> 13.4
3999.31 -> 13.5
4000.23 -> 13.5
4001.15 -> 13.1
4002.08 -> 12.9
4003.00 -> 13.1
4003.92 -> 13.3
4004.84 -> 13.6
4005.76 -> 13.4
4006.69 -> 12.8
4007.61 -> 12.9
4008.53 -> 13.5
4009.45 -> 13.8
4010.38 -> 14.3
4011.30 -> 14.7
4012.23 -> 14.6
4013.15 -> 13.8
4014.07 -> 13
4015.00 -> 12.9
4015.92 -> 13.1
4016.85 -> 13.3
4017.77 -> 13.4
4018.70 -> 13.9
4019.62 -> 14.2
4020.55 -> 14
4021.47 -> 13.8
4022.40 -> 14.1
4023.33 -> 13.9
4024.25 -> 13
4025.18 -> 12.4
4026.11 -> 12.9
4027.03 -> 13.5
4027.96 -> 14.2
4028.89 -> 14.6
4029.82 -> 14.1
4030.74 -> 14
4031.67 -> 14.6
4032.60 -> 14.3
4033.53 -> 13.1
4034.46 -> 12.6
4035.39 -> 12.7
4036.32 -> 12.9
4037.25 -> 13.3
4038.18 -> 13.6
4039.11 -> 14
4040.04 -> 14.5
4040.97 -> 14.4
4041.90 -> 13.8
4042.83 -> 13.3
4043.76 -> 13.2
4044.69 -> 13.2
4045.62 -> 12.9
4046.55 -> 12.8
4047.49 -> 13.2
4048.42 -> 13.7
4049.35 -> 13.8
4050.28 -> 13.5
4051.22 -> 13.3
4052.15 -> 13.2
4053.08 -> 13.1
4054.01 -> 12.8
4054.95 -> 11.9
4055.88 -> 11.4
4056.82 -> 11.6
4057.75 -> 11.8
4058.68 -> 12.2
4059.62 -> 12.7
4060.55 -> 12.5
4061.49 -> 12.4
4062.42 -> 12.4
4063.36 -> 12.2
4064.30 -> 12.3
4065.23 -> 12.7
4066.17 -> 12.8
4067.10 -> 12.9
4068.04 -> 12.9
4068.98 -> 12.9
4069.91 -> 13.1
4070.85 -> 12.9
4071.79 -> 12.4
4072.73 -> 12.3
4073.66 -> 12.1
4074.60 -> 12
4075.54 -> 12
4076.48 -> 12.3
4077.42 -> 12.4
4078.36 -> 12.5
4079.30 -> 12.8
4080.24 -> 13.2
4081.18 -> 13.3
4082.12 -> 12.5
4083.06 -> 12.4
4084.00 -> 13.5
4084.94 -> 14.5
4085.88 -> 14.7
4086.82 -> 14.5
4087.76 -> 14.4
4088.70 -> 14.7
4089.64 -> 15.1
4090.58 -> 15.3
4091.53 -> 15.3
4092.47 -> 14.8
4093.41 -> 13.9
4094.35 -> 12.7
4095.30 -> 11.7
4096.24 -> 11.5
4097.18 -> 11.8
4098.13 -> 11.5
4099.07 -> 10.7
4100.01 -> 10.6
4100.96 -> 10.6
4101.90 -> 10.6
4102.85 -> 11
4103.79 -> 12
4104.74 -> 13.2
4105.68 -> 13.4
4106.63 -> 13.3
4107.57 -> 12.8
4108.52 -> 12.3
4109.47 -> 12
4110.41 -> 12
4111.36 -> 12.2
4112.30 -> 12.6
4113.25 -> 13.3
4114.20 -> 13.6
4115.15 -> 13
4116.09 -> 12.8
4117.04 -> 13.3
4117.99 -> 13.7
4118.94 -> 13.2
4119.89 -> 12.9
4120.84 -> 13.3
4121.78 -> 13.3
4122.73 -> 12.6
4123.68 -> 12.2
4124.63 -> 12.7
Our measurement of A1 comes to 1.81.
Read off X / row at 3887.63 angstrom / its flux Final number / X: 7.11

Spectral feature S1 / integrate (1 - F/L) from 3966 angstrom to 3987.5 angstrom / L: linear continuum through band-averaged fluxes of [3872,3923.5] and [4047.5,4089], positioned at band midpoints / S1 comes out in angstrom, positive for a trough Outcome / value 5.6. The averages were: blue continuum 8.6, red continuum 12.9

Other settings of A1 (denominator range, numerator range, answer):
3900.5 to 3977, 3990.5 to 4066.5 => 1.84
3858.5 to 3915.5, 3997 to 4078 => 1.76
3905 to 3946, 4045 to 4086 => 1.83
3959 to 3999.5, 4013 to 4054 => 1.55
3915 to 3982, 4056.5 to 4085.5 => 1.85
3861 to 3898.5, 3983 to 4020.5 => 1.82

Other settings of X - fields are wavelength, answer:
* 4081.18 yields 13.3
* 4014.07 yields 13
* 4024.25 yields 13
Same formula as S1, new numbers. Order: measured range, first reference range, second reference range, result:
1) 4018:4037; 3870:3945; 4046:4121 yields -4.2 angstrom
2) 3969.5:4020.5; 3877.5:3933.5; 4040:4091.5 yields -2.4 angstrom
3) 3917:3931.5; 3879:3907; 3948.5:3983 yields 0.5 angstrom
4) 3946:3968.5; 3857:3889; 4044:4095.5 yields 3.8 angstrom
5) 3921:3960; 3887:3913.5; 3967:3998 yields 8.2 angstrom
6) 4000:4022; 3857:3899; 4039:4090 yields -4.1 angstrom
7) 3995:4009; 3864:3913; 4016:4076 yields -1.6 angstrom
